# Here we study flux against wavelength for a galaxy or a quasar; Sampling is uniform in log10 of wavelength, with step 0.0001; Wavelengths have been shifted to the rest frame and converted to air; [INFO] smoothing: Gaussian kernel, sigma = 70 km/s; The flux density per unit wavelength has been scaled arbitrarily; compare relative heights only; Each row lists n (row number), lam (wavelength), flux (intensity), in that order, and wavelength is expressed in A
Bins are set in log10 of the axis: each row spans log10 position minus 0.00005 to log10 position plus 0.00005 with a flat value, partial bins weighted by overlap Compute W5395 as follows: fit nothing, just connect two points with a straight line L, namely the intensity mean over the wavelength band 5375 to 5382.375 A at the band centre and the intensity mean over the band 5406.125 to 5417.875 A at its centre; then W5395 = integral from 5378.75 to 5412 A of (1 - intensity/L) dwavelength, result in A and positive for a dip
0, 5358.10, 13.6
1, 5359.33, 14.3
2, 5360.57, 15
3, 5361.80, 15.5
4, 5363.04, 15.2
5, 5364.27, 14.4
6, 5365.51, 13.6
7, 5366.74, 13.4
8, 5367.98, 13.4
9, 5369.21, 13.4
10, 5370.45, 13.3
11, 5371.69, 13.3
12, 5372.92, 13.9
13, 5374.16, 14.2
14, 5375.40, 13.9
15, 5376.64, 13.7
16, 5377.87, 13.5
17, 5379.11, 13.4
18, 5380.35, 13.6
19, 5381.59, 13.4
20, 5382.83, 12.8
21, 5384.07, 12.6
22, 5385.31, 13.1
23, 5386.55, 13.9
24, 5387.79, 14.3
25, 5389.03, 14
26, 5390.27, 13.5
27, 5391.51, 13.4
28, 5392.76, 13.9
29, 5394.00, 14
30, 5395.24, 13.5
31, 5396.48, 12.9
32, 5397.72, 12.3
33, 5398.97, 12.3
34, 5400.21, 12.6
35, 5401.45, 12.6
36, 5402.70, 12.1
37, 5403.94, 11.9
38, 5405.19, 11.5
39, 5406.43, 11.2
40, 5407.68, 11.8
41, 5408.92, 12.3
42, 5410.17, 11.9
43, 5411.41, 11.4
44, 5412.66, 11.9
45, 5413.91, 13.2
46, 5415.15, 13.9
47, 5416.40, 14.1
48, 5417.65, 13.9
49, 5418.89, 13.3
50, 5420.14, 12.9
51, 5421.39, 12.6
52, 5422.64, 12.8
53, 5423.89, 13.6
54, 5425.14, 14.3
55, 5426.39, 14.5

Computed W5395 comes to 0.6 A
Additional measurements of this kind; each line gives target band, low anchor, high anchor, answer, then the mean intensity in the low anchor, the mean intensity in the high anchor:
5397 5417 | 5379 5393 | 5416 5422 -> 1.6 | 13.5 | 13.3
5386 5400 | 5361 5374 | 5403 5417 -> -0.5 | 14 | 12.3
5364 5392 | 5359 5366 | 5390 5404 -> 0.7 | 14.7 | 12.9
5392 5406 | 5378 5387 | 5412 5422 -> 0.6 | 13.3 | 13.2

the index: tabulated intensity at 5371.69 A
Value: 13.3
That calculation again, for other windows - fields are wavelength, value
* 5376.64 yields 13.7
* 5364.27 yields 14.4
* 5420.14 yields 12.9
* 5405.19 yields 11.5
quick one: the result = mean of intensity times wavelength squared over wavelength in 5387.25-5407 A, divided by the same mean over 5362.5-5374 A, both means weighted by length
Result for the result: 0.9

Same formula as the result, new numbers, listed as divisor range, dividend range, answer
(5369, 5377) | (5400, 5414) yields 0.89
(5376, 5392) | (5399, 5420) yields 0.93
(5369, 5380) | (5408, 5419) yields 0.96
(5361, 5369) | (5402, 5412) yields 0.84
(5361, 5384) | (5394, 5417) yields 0.92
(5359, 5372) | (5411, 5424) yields 0.95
